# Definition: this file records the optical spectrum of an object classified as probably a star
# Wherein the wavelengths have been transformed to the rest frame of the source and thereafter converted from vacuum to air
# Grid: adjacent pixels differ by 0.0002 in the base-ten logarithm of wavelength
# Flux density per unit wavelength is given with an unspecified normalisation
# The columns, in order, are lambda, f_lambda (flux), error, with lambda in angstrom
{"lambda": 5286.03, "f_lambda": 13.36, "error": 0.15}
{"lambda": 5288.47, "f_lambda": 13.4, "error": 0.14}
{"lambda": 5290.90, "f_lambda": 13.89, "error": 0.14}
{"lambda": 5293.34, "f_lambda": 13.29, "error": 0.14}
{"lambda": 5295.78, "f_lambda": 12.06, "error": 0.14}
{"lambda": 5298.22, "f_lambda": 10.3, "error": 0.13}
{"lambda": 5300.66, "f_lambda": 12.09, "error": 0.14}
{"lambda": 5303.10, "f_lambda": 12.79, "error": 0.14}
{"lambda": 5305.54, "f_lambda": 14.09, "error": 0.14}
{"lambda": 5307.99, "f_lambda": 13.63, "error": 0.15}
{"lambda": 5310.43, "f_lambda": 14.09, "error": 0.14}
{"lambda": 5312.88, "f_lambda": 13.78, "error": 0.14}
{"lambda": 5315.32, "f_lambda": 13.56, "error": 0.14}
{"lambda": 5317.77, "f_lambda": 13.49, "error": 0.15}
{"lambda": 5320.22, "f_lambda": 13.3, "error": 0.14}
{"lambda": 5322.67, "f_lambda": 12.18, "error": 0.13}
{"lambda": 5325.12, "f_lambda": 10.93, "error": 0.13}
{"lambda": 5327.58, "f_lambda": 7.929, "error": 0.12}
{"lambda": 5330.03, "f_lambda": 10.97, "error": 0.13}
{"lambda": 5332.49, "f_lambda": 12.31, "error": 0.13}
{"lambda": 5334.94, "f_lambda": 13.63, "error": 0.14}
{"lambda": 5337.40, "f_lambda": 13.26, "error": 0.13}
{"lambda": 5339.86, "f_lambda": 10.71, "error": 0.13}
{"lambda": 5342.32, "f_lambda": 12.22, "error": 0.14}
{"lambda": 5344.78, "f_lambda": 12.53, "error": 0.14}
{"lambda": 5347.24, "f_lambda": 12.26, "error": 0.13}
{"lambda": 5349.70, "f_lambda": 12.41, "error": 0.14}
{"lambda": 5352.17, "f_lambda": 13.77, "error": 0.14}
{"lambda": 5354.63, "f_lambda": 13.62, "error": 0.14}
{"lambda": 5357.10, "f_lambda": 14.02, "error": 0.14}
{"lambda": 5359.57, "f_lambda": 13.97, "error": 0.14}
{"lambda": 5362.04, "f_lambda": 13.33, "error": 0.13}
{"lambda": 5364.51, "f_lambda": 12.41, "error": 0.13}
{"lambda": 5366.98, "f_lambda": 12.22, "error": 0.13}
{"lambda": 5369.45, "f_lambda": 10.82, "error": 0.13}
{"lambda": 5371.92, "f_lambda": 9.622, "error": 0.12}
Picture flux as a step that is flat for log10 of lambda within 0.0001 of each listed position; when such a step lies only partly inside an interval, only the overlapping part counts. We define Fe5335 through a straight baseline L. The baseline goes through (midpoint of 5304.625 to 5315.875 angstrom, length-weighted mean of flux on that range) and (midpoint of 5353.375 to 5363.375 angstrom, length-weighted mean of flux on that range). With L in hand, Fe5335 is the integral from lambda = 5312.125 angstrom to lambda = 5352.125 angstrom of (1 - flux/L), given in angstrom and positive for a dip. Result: 4.5 angstrom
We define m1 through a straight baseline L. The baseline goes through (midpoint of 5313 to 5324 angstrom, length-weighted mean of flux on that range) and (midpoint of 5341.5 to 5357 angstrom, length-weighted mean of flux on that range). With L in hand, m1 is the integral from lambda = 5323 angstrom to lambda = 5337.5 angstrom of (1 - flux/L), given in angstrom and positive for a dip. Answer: 1.85 angstrom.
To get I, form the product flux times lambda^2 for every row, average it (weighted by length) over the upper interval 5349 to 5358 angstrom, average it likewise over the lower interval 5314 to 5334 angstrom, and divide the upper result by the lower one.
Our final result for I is 1.1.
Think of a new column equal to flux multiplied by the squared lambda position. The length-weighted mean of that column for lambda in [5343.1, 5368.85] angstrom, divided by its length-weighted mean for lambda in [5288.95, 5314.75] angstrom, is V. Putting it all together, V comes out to 1.02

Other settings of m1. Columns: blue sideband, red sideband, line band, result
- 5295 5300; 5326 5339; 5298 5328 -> -3.4 angstrom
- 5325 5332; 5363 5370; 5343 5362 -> -3.3 angstrom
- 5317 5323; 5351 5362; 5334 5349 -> 1.2 angstrom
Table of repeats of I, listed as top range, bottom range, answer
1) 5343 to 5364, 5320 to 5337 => 1.15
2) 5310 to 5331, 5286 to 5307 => 0.96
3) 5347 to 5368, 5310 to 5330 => 1.09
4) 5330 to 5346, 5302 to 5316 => 0.91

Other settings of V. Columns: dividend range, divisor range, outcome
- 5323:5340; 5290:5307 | 0.92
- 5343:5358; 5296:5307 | 1.08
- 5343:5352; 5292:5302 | 1.07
